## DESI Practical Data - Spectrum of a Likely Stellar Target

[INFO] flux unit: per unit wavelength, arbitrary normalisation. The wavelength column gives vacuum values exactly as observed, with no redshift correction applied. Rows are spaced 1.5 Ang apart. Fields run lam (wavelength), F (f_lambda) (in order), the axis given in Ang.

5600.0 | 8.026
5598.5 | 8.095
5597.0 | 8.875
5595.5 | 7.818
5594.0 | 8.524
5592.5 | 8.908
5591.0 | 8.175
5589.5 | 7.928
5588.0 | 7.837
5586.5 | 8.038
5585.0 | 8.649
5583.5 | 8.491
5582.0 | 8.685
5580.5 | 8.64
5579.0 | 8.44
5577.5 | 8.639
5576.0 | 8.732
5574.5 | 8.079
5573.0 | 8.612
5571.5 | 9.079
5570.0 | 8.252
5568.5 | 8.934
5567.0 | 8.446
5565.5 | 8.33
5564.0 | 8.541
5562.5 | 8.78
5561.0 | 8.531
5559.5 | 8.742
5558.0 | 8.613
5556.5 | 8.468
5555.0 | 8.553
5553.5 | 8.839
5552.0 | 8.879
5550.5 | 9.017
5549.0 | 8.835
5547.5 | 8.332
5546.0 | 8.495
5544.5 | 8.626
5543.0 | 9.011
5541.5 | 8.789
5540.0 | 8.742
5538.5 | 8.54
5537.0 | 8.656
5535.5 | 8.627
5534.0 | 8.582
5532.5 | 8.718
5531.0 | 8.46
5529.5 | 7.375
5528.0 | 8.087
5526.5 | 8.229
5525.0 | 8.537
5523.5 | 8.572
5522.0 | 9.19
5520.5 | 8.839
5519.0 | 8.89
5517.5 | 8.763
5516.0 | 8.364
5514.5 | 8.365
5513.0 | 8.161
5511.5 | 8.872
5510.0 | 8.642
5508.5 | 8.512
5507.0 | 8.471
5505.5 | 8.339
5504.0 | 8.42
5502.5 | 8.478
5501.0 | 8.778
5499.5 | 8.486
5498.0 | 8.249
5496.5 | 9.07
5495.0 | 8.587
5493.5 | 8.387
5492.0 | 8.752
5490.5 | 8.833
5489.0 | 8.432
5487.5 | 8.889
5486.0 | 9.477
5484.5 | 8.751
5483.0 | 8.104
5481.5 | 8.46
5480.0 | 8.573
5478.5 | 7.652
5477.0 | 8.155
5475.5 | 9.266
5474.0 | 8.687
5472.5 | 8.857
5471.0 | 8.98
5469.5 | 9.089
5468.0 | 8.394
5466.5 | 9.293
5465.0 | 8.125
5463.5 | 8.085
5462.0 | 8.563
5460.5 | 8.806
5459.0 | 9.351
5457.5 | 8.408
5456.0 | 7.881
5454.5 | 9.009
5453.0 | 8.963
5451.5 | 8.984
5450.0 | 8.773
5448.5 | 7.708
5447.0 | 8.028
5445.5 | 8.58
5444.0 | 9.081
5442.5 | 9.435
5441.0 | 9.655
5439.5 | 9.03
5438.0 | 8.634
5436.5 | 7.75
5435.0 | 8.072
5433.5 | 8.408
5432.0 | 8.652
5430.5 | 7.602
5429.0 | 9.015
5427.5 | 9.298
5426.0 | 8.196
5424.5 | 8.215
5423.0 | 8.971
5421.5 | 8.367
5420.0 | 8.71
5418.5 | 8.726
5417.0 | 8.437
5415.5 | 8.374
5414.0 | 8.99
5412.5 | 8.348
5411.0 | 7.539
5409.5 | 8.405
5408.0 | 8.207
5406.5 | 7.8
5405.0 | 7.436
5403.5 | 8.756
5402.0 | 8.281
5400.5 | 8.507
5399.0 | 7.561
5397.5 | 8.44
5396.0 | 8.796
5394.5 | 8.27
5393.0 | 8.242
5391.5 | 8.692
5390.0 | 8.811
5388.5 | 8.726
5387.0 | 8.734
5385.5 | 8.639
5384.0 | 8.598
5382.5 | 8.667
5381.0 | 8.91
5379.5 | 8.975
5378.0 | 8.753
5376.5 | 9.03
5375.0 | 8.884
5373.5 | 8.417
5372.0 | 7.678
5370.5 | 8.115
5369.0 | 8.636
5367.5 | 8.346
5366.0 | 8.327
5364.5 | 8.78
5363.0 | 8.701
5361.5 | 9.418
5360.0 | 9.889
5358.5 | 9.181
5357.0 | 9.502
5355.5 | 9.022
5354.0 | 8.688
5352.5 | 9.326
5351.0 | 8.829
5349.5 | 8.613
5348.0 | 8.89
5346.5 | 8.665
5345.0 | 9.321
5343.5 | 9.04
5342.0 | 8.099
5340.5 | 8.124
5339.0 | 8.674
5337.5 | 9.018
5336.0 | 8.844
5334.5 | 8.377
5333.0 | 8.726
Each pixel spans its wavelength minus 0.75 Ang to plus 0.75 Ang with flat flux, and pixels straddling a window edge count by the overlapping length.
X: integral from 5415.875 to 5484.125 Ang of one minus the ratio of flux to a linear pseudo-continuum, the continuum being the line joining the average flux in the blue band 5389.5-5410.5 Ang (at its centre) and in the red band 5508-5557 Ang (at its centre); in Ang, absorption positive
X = -1.61 Ang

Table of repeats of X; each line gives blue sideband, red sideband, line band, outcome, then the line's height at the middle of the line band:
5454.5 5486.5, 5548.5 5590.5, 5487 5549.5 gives 0.1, 8.59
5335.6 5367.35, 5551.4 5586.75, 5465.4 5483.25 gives 0.2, 8.72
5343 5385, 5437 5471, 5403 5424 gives 1.0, 8.77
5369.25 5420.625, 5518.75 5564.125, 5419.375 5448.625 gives -0.3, 8.5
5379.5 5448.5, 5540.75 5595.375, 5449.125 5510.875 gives -0.8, 8.52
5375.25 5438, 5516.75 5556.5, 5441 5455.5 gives -0.4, 8.52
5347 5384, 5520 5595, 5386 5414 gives 1.4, 8.76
